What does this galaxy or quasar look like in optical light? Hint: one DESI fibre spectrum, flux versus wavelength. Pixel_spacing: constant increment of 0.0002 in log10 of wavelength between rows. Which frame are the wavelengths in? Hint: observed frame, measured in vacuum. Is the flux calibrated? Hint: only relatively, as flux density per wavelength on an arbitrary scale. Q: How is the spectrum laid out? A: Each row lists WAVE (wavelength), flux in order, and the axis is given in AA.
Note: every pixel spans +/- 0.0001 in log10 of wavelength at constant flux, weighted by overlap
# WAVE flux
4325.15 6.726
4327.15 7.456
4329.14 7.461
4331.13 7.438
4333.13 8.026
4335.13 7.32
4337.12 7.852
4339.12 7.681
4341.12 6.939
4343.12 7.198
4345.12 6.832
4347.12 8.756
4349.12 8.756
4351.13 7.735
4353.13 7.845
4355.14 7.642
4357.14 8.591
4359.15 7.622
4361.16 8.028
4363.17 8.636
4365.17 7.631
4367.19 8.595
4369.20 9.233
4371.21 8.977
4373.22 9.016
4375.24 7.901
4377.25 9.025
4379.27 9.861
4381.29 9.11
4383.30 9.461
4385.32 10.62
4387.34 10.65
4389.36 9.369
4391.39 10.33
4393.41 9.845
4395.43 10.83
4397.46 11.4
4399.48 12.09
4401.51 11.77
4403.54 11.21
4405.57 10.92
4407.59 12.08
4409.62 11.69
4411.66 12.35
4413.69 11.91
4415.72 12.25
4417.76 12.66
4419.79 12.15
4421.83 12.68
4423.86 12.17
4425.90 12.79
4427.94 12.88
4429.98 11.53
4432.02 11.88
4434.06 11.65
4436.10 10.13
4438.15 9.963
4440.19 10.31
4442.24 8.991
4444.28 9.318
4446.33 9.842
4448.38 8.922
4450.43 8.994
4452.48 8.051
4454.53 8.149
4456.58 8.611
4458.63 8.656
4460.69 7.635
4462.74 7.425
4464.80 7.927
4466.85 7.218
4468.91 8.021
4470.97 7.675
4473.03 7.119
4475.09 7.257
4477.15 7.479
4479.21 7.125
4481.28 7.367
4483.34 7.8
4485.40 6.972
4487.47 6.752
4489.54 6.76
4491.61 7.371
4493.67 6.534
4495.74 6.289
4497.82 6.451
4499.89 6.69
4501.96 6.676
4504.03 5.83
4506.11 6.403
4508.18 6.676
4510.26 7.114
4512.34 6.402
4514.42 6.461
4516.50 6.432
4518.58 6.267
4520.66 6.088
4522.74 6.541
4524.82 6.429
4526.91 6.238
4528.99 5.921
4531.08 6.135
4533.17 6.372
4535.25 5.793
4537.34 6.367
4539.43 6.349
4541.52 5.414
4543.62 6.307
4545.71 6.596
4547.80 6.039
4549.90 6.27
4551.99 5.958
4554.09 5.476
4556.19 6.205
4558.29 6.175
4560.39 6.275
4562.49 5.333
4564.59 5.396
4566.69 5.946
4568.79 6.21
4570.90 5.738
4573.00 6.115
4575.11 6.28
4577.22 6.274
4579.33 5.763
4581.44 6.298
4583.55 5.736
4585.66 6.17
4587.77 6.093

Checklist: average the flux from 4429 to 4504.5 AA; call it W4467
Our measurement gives 8.15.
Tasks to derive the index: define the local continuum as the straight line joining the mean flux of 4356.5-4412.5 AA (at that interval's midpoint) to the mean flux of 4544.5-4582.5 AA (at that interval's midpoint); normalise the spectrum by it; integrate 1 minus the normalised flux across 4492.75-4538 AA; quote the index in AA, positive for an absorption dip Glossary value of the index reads 4.4 AA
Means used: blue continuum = 9.89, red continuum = 6.02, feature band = 6.37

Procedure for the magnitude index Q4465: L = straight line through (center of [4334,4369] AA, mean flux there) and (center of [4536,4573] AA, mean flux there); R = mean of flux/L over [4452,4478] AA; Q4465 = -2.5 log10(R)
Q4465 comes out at -0.14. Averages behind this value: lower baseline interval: 7.89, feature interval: 7.78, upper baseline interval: 6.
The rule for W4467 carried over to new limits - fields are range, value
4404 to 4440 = 11.8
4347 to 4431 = 10.2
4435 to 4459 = 9.18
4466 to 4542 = 6.68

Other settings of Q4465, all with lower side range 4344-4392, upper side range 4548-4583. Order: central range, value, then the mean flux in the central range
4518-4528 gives 0.043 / 6.32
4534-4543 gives 0.062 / 6.01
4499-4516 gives 0.043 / 6.53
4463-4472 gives -0.048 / 7.68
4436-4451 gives -0.234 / 9.54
